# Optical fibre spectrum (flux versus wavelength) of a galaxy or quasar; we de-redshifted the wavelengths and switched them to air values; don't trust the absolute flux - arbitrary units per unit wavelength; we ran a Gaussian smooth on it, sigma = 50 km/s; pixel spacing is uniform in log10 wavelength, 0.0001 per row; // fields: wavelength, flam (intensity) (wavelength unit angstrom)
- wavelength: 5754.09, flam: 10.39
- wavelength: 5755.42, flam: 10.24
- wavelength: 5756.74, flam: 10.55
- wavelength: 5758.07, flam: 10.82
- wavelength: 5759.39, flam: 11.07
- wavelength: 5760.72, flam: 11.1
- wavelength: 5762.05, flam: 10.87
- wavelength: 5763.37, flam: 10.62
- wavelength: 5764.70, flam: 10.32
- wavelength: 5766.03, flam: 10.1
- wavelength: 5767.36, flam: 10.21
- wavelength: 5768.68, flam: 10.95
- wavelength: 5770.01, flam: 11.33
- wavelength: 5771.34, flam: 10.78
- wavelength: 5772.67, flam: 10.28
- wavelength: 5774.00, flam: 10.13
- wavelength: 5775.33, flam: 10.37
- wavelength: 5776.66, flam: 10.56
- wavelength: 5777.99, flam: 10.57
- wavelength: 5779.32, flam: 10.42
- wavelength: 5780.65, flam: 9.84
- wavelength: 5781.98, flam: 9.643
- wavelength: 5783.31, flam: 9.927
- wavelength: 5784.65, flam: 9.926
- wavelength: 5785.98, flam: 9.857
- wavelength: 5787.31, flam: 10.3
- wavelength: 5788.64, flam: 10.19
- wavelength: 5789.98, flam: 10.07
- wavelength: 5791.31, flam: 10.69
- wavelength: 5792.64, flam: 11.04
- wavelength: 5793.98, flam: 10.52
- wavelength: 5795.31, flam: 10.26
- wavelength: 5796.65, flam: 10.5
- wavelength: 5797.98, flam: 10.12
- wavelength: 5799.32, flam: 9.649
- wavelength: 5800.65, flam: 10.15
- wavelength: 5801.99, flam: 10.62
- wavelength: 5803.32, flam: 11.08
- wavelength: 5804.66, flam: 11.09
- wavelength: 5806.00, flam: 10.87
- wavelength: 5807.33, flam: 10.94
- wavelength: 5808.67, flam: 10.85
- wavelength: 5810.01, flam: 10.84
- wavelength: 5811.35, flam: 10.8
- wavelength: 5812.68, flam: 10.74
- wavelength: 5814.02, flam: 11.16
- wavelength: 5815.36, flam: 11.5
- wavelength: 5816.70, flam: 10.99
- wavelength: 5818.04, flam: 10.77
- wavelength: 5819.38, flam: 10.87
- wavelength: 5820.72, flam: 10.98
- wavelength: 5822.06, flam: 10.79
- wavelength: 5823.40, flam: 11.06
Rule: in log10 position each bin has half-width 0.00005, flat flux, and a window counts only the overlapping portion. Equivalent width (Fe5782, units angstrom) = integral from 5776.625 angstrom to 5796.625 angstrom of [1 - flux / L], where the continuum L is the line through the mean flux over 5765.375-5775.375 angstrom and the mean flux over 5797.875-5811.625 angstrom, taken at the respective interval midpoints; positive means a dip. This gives 0.6 angstrom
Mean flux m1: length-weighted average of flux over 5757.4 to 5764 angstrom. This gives 10.9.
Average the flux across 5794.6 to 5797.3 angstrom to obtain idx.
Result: 10.4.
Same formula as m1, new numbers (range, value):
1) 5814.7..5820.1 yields 11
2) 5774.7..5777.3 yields 10.5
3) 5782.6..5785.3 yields 9.9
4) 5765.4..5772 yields 10.7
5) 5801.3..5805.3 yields 10.9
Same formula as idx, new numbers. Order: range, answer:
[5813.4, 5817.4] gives 11.2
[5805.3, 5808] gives 10.9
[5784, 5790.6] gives 10.1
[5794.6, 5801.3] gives 10.1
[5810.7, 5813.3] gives 10.8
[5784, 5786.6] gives 9.9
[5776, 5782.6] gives 10.2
